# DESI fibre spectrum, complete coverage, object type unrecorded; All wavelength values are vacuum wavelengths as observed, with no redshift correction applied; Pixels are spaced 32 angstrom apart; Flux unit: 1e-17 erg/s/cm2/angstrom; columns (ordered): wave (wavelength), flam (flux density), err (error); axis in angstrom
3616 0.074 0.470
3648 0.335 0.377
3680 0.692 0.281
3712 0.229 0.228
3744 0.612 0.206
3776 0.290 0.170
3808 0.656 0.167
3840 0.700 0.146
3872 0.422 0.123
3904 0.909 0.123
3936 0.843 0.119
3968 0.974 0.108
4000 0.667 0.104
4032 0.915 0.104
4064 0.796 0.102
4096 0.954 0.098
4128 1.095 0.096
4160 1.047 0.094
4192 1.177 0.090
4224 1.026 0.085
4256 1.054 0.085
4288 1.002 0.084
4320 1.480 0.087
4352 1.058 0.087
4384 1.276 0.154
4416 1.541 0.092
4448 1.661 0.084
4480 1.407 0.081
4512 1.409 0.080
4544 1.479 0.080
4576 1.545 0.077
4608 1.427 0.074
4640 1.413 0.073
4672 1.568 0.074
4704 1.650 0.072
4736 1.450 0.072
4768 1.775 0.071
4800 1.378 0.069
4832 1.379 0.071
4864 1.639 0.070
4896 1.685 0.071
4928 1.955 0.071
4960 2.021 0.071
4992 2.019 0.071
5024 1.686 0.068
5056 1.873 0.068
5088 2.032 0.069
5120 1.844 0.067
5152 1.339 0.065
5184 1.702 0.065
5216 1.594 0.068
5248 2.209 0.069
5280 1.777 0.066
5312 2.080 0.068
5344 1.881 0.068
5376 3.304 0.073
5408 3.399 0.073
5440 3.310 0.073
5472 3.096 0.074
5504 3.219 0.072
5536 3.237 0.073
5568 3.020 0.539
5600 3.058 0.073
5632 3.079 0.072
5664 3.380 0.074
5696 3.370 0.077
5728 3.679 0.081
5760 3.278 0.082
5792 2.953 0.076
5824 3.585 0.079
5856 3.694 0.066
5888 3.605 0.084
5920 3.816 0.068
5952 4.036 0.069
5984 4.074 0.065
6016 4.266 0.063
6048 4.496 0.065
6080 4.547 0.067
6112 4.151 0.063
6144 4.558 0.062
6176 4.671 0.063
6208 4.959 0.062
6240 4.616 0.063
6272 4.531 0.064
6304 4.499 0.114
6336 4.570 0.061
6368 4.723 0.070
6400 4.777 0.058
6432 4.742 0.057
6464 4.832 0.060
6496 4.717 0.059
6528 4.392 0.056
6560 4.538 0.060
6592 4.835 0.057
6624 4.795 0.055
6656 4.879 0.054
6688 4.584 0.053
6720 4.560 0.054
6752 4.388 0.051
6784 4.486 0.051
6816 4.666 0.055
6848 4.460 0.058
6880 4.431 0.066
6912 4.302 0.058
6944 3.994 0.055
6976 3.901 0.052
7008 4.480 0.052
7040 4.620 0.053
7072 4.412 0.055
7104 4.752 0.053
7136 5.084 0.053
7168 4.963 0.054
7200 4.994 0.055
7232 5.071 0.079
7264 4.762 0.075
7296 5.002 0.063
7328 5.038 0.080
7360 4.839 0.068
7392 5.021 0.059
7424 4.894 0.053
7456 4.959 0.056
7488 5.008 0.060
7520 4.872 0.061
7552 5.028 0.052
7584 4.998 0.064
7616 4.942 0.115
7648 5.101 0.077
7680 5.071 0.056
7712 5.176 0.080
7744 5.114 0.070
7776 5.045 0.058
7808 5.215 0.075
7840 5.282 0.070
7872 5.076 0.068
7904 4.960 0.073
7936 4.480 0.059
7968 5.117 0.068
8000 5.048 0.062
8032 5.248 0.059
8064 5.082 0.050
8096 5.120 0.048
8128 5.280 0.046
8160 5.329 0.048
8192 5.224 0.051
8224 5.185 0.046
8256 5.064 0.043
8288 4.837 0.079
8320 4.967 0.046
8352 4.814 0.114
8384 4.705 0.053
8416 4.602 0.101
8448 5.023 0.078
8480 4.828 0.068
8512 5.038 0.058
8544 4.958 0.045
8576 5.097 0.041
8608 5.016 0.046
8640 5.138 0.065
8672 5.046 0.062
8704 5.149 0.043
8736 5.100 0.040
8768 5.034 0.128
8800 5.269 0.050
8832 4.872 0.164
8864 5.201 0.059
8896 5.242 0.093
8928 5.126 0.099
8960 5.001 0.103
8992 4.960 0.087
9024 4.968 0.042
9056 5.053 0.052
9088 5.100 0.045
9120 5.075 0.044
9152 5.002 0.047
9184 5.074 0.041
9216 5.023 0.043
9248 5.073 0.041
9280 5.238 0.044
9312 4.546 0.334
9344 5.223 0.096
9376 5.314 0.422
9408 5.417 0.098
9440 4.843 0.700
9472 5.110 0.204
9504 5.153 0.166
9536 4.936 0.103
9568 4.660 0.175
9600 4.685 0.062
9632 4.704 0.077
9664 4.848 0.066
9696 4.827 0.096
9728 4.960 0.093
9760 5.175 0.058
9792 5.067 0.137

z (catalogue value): 0.34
